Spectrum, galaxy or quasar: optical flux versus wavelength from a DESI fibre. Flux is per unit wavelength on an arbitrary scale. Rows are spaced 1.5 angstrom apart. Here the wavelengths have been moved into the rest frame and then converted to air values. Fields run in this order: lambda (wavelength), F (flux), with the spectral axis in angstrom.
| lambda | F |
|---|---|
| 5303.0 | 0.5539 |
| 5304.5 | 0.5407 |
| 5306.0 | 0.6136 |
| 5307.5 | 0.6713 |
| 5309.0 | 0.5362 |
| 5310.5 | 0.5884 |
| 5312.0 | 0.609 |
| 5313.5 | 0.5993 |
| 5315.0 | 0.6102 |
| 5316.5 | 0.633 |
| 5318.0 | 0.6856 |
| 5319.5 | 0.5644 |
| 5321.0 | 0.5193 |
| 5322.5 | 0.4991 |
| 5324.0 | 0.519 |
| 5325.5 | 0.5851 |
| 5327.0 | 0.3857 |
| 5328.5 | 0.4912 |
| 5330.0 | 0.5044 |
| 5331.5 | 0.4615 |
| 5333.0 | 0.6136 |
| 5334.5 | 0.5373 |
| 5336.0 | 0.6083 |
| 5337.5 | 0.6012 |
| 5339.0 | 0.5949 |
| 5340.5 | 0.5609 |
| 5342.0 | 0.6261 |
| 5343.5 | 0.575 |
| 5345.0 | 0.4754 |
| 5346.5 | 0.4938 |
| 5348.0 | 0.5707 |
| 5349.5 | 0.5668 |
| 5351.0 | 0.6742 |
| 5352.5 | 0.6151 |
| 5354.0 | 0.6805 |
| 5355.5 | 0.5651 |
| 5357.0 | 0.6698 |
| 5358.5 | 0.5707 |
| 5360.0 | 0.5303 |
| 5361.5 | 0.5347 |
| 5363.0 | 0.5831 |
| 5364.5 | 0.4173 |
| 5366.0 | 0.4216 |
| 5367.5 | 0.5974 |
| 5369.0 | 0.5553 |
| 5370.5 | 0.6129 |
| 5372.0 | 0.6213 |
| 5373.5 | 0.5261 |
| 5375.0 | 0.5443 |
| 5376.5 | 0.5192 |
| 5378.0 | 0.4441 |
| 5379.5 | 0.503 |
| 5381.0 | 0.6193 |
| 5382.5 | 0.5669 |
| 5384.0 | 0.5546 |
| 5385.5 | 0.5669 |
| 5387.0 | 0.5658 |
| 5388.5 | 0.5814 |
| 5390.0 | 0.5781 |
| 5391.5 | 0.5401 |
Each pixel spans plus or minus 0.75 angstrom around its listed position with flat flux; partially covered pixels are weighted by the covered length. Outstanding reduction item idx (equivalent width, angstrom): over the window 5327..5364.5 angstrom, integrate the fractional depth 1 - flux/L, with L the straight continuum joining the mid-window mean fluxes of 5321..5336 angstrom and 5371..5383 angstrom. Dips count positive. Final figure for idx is -2.72 angstrom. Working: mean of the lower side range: 0.516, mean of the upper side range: 0.544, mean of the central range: 0.564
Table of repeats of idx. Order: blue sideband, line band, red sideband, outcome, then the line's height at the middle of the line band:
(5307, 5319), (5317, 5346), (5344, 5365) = 2.25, 0.594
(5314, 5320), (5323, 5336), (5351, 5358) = 2.29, 0.628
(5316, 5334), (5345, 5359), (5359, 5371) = -1.62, 0.533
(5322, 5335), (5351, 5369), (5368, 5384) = -0.97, 0.538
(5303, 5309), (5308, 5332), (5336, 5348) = 1.26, 0.582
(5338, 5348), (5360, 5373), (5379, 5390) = 0.49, 0.563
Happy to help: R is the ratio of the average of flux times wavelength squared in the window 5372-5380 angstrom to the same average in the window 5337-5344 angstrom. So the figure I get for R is 0.9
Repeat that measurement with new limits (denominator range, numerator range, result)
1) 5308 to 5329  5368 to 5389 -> 1.01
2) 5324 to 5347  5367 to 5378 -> 1.05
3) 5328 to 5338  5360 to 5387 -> 1.01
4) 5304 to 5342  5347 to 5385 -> 1.01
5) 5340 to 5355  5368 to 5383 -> 0.95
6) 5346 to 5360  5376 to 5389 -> 0.92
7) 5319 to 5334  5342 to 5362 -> 1.14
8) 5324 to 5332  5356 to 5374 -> 1.15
